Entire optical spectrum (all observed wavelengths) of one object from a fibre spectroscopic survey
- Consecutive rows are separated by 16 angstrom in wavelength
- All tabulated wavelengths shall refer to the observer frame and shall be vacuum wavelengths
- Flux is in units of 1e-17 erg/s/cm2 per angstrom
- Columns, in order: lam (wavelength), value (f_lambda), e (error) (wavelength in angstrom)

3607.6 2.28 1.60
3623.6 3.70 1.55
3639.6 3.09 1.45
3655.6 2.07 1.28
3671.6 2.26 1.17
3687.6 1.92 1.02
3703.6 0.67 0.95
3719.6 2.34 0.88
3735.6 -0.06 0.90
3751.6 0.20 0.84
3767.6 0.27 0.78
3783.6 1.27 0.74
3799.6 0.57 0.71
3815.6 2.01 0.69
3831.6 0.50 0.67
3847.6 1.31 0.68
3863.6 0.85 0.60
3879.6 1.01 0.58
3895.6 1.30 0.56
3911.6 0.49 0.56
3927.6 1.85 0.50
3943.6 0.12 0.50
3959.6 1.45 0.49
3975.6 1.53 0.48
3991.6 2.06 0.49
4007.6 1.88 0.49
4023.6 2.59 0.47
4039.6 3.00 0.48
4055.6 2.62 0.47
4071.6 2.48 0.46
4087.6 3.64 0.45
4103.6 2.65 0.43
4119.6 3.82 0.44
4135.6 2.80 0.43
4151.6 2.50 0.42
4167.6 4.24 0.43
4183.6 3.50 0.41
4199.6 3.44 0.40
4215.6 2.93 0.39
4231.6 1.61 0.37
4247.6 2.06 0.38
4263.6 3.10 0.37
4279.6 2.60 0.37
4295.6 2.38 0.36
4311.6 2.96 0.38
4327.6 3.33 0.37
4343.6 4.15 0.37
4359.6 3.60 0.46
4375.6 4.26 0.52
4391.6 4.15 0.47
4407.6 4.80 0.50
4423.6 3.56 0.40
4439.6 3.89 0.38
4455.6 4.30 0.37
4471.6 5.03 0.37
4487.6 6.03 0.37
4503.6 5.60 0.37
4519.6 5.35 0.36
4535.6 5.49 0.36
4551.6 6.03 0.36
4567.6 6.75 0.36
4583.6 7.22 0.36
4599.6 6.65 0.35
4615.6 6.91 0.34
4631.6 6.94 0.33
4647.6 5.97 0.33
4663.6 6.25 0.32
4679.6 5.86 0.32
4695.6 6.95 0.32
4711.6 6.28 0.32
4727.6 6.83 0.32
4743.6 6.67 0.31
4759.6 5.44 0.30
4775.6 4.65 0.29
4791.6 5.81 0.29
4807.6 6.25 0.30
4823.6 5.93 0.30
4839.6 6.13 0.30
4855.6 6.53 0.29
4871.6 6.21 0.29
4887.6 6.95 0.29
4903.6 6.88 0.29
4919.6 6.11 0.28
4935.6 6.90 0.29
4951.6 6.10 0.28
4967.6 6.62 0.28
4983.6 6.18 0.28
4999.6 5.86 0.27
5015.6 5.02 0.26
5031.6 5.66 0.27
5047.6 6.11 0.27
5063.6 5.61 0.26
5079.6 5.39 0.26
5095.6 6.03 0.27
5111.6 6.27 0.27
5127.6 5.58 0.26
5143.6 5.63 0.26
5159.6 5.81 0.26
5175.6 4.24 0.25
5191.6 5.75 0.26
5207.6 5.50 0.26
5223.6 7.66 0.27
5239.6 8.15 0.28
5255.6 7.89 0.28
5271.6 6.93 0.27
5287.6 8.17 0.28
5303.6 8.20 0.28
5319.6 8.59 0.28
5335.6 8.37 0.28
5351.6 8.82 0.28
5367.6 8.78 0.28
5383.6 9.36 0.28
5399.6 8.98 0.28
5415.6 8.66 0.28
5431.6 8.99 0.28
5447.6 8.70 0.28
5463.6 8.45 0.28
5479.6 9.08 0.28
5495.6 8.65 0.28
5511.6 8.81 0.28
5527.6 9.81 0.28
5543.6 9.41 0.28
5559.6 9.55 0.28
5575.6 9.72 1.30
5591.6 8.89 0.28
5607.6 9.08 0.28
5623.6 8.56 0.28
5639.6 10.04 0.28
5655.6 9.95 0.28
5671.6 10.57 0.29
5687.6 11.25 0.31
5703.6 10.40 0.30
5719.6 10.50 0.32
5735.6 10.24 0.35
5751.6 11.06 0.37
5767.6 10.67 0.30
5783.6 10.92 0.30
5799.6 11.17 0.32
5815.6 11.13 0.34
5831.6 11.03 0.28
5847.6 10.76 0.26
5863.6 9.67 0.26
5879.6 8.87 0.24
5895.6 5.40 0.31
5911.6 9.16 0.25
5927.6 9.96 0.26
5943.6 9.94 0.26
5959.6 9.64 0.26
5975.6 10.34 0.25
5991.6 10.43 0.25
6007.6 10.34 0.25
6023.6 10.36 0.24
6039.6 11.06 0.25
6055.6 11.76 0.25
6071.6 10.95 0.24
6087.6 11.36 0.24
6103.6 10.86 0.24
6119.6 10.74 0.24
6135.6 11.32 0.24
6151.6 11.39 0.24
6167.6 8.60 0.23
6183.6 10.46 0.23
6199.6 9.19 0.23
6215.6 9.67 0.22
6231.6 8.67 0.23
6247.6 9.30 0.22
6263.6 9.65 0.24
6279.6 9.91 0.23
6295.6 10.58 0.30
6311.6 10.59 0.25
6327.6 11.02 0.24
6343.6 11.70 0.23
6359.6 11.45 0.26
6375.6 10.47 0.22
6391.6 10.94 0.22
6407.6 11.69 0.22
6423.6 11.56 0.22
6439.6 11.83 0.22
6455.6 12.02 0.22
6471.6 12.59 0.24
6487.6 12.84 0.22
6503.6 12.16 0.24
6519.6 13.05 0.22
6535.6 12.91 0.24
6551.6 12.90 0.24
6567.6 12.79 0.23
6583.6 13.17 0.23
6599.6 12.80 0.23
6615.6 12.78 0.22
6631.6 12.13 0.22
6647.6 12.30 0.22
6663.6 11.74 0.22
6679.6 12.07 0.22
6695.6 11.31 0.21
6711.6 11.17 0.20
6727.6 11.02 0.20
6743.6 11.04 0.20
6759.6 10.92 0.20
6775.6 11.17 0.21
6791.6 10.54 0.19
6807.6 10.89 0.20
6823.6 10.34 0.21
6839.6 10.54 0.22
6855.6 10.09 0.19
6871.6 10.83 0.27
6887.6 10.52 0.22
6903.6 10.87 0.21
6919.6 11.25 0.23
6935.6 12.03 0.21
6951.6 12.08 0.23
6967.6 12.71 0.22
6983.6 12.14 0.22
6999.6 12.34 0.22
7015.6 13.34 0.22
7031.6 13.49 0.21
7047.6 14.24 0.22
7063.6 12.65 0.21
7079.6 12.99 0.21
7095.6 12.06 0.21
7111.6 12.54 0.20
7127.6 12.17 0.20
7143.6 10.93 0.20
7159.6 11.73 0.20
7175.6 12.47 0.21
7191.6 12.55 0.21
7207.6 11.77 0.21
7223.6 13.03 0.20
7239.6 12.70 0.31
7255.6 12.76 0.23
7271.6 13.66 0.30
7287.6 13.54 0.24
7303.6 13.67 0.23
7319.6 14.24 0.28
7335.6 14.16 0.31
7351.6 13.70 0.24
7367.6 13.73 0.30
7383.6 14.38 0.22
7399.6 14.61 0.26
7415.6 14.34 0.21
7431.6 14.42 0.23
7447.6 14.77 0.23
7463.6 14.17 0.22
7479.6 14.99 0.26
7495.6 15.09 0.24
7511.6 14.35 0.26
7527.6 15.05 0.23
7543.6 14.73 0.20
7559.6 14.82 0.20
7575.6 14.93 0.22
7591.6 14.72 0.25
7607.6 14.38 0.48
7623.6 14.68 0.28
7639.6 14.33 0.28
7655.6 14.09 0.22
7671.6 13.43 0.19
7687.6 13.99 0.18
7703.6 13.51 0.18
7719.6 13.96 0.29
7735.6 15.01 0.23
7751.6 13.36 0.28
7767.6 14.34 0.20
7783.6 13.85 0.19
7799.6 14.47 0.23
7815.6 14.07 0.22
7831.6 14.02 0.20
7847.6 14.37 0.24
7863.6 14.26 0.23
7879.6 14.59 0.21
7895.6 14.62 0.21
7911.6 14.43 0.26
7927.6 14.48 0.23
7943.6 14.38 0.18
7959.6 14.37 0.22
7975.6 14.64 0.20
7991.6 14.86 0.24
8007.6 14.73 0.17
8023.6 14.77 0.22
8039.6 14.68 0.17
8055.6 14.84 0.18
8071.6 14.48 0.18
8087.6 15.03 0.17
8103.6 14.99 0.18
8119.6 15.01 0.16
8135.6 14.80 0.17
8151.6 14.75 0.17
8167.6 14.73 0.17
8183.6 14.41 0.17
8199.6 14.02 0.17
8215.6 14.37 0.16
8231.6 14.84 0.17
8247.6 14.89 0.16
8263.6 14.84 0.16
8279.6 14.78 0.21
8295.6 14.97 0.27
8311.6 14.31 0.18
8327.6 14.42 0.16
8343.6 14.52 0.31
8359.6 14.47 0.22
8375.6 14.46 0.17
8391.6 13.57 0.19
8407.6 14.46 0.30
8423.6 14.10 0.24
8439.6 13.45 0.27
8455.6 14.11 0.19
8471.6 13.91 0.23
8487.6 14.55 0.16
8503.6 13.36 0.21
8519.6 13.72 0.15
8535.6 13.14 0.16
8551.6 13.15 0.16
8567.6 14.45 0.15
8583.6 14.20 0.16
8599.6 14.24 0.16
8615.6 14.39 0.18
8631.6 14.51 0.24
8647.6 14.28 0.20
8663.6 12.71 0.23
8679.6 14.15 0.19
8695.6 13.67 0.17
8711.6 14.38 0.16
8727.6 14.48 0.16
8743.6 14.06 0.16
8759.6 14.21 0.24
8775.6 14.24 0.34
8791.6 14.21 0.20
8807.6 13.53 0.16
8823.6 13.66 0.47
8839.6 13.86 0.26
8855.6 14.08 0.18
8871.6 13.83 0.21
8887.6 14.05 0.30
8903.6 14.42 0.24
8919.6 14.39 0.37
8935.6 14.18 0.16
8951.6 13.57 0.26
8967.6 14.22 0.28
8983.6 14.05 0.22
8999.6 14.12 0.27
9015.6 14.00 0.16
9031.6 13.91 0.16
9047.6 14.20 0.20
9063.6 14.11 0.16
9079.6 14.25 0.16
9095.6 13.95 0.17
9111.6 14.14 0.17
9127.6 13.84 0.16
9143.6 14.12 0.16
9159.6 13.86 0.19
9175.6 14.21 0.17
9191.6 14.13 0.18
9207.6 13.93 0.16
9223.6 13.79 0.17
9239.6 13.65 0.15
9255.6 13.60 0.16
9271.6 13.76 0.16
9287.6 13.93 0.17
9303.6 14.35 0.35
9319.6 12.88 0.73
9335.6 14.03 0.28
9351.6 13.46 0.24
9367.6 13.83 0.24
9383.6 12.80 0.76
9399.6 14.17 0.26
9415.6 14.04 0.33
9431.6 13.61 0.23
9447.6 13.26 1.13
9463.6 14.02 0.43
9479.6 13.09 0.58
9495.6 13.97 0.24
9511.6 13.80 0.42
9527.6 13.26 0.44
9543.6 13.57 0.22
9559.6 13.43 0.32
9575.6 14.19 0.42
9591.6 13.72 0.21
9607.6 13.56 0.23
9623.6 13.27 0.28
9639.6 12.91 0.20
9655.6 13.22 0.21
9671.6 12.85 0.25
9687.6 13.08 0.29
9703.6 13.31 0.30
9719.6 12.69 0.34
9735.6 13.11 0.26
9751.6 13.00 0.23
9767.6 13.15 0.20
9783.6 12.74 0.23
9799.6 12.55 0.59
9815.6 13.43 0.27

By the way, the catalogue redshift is 0.00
